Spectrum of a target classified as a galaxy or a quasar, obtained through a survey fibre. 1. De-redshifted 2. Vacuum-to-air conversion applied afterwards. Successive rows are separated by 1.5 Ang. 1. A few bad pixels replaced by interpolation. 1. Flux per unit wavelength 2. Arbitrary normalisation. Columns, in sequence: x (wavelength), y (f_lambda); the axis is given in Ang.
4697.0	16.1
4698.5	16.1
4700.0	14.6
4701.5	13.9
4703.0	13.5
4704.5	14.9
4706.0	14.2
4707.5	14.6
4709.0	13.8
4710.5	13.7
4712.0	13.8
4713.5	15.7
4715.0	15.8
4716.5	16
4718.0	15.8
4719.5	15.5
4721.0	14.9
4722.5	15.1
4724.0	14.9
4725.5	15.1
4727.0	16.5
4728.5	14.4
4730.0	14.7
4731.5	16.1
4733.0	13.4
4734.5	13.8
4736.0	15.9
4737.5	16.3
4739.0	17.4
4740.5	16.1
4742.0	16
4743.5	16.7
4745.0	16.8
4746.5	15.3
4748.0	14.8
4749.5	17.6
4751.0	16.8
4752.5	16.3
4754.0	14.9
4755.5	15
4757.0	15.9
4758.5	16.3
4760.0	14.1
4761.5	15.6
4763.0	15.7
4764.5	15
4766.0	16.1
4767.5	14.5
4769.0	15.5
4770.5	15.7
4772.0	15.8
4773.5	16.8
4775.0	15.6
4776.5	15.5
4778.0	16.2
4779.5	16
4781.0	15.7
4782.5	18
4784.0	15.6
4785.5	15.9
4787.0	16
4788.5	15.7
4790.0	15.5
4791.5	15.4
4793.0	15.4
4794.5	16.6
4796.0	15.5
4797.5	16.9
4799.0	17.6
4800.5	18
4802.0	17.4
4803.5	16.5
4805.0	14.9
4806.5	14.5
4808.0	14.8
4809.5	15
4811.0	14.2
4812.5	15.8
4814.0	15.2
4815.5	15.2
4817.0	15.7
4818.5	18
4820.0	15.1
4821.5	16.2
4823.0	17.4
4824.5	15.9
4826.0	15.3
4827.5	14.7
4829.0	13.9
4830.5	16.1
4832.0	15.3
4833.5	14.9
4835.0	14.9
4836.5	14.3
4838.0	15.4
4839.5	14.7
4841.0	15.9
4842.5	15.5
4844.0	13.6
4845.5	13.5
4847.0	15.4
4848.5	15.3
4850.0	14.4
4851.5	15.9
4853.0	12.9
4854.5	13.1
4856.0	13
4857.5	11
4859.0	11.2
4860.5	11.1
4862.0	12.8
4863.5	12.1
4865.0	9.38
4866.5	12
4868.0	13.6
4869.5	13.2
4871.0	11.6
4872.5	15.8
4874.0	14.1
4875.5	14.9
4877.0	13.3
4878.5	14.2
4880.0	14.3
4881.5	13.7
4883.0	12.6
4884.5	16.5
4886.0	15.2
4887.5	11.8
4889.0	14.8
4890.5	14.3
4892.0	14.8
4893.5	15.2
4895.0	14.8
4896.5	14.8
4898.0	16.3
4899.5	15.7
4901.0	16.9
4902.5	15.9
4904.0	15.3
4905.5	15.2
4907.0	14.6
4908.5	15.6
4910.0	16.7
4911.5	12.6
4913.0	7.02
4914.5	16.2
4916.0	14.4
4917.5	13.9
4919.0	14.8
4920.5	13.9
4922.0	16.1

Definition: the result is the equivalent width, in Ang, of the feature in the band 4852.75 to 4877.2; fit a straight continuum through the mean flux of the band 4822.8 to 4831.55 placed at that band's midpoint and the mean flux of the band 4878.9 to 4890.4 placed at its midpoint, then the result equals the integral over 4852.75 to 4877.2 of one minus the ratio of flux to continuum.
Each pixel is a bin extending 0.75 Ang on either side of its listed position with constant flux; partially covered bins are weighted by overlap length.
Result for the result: 3.3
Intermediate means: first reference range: 15.4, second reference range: 14.1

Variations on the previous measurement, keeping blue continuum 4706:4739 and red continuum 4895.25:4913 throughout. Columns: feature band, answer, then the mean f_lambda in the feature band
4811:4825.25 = -0.85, 16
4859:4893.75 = 3.67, 13.5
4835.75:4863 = 2.24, 13.8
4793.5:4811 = -1.16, 16.1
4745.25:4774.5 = -1.20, 15.7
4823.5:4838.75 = -0.05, 15.1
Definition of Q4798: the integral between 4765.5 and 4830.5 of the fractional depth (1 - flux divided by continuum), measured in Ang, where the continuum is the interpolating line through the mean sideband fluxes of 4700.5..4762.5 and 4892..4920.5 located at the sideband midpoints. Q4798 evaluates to -3.2 Ang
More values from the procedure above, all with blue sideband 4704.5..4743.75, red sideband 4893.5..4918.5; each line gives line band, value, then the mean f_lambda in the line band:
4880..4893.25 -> 0.5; 14.3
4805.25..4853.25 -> -0.7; 15.2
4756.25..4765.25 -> -0.2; 15.4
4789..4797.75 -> -0.5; 15.8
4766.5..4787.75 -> -1.2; 15.9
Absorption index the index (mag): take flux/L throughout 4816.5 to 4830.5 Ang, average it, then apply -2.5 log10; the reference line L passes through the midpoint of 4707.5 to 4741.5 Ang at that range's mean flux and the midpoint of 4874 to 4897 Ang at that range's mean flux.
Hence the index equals -0.082 mag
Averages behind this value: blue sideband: 15.2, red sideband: 14.3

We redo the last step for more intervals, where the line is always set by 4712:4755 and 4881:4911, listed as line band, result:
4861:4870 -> 0.24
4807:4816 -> 0.02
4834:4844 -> 0.02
